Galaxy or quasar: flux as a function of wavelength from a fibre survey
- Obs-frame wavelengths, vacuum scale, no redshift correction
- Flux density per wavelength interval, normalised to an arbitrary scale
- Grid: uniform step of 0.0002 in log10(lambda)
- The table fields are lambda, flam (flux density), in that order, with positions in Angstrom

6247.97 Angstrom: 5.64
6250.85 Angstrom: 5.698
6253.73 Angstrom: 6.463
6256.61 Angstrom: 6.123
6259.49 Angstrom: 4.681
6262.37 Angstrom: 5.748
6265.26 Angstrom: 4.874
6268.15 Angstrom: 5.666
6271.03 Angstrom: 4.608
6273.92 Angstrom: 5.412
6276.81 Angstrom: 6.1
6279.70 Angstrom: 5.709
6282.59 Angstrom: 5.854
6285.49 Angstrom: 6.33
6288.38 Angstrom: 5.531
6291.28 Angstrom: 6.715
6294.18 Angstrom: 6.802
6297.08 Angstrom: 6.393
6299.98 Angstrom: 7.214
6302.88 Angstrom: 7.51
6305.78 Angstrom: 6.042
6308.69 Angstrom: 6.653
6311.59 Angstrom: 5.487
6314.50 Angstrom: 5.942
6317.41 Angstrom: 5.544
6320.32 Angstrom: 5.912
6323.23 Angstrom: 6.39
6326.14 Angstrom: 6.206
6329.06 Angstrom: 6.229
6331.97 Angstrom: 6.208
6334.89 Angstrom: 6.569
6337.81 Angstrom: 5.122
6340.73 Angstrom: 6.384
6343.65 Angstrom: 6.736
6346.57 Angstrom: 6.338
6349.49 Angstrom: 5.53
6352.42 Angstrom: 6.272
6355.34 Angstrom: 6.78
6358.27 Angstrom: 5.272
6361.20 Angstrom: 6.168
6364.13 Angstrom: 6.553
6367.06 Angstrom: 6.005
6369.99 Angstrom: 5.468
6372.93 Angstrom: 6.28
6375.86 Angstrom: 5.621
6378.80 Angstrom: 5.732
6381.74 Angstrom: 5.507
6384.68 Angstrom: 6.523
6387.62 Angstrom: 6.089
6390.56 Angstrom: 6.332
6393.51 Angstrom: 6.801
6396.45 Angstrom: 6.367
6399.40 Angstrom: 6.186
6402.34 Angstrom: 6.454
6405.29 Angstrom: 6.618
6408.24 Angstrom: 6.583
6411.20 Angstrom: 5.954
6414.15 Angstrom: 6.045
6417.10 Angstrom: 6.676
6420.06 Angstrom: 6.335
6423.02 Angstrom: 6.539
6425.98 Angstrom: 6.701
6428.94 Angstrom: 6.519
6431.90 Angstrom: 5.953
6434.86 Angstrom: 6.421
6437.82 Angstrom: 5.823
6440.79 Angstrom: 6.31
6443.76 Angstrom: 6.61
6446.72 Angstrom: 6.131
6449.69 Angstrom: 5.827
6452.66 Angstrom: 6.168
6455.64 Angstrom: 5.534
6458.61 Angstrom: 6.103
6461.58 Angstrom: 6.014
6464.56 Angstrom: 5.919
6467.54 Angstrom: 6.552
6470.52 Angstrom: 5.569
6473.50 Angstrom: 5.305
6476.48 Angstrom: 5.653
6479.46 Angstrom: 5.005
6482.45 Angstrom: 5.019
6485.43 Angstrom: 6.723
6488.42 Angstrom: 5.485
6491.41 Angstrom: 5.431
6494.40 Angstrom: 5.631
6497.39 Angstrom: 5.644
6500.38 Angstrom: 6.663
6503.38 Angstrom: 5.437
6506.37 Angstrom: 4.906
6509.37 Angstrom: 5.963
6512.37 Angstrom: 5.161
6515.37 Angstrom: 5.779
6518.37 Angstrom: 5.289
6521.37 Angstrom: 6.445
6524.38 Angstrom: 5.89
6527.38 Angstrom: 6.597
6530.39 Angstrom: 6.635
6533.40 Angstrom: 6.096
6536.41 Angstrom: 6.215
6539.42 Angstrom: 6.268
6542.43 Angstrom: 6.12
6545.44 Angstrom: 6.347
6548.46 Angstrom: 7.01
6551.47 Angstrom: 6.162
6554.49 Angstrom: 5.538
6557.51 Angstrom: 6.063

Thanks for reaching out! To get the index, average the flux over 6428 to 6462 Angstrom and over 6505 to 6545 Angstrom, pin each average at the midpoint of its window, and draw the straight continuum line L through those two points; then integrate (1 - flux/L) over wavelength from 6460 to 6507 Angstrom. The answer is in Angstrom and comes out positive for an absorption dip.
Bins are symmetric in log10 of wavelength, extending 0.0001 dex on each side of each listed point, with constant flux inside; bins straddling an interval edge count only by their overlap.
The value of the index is 2.7 Angstrom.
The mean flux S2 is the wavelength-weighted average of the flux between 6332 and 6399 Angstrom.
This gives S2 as 6.11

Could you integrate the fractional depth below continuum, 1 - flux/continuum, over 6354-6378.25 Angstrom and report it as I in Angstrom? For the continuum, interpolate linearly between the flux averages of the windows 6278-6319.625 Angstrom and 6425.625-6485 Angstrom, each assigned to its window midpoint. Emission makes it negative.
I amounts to 0.50 Angstrom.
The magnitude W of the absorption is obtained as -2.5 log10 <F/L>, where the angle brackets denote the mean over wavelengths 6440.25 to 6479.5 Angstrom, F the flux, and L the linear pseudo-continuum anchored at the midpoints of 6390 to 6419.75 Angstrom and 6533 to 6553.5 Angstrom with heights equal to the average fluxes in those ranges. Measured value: 0.08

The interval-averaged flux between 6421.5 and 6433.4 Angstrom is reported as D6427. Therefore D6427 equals 6.43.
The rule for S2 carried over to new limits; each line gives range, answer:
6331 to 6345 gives 6.2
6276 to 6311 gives 6.39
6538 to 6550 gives 6.44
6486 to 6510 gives 5.67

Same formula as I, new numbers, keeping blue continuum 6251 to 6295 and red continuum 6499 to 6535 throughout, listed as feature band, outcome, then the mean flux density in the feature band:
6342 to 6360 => -1.1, 6.16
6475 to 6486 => 0.7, 5.51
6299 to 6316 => -2.0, 6.45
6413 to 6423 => -0.9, 6.39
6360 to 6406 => -2.7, 6.16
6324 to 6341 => -0.9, 6.11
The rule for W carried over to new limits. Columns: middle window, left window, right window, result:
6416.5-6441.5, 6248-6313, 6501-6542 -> -0.07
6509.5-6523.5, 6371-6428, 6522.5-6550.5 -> 0.11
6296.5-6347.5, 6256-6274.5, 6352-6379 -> -0.11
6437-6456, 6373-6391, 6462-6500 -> -0.05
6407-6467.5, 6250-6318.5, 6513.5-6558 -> -0.02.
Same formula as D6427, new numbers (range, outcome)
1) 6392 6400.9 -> 6.45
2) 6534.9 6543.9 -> 6.2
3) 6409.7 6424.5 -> 6.31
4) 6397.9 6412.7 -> 6.36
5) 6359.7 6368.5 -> 6.24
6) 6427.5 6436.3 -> 6.3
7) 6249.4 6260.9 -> 5.74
